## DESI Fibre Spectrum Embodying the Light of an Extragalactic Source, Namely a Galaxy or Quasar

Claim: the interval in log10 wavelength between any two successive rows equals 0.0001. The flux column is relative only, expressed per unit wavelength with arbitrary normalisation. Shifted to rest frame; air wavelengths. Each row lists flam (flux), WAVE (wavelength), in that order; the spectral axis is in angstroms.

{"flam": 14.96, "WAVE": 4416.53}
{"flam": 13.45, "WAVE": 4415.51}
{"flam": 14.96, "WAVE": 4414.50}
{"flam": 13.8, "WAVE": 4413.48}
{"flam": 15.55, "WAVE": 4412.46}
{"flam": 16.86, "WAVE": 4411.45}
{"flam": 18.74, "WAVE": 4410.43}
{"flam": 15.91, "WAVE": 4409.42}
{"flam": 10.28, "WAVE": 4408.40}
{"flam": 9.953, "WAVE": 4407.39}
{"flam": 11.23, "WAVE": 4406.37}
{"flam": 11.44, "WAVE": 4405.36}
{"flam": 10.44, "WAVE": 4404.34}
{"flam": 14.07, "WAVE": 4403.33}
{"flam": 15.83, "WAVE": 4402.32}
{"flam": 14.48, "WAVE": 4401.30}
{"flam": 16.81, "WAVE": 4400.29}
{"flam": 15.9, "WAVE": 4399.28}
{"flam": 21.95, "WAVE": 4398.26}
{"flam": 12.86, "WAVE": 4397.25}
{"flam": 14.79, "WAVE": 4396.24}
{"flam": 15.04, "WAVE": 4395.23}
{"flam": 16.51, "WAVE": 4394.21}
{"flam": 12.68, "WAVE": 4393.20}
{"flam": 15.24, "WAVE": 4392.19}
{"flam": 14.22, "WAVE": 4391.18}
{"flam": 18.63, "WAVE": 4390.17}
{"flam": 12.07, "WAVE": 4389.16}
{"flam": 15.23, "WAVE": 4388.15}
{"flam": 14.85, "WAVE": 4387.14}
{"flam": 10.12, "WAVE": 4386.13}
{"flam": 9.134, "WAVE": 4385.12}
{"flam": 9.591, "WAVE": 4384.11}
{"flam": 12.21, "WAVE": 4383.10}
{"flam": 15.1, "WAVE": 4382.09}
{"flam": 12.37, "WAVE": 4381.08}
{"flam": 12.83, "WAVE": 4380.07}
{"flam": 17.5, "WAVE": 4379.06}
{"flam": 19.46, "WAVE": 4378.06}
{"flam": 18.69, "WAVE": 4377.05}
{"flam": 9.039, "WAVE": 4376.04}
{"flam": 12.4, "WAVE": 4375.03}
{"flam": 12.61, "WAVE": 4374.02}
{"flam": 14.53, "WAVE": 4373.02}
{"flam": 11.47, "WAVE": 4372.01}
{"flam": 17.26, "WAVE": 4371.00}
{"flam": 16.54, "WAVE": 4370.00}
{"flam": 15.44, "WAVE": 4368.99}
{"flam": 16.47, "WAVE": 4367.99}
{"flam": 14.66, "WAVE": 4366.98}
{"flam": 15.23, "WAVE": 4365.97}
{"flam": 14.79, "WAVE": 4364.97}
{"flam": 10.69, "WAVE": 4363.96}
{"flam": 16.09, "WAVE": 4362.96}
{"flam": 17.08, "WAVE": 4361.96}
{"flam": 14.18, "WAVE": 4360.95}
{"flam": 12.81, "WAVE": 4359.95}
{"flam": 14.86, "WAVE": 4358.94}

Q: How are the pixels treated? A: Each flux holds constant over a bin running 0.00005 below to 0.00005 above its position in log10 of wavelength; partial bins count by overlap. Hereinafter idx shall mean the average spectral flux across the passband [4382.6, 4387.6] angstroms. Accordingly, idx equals 11.1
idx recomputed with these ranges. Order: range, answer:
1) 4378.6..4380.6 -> 15.1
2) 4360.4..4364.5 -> 14.5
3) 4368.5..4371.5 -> 16.4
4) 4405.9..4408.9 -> 10.5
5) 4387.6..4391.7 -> 15.1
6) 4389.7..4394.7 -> 15.4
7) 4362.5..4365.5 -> 13.9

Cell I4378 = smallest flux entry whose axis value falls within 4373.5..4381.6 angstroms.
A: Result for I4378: 9.039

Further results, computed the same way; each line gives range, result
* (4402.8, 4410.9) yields 9.953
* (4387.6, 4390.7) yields 12.07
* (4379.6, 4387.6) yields 9.134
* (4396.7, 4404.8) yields 10.44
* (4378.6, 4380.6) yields 12.83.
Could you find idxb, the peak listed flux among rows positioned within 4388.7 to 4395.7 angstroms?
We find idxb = 18.63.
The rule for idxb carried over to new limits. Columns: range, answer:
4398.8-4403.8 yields 16.81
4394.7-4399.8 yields 21.95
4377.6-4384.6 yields 19.46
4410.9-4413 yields 16.86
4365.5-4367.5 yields 15.23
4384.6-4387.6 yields 14.85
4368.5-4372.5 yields 17.26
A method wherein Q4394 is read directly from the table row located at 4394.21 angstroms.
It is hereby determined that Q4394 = 16.51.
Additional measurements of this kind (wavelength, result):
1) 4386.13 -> 10.12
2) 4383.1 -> 12.21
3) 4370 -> 16.54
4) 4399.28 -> 15.9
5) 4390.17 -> 18.63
